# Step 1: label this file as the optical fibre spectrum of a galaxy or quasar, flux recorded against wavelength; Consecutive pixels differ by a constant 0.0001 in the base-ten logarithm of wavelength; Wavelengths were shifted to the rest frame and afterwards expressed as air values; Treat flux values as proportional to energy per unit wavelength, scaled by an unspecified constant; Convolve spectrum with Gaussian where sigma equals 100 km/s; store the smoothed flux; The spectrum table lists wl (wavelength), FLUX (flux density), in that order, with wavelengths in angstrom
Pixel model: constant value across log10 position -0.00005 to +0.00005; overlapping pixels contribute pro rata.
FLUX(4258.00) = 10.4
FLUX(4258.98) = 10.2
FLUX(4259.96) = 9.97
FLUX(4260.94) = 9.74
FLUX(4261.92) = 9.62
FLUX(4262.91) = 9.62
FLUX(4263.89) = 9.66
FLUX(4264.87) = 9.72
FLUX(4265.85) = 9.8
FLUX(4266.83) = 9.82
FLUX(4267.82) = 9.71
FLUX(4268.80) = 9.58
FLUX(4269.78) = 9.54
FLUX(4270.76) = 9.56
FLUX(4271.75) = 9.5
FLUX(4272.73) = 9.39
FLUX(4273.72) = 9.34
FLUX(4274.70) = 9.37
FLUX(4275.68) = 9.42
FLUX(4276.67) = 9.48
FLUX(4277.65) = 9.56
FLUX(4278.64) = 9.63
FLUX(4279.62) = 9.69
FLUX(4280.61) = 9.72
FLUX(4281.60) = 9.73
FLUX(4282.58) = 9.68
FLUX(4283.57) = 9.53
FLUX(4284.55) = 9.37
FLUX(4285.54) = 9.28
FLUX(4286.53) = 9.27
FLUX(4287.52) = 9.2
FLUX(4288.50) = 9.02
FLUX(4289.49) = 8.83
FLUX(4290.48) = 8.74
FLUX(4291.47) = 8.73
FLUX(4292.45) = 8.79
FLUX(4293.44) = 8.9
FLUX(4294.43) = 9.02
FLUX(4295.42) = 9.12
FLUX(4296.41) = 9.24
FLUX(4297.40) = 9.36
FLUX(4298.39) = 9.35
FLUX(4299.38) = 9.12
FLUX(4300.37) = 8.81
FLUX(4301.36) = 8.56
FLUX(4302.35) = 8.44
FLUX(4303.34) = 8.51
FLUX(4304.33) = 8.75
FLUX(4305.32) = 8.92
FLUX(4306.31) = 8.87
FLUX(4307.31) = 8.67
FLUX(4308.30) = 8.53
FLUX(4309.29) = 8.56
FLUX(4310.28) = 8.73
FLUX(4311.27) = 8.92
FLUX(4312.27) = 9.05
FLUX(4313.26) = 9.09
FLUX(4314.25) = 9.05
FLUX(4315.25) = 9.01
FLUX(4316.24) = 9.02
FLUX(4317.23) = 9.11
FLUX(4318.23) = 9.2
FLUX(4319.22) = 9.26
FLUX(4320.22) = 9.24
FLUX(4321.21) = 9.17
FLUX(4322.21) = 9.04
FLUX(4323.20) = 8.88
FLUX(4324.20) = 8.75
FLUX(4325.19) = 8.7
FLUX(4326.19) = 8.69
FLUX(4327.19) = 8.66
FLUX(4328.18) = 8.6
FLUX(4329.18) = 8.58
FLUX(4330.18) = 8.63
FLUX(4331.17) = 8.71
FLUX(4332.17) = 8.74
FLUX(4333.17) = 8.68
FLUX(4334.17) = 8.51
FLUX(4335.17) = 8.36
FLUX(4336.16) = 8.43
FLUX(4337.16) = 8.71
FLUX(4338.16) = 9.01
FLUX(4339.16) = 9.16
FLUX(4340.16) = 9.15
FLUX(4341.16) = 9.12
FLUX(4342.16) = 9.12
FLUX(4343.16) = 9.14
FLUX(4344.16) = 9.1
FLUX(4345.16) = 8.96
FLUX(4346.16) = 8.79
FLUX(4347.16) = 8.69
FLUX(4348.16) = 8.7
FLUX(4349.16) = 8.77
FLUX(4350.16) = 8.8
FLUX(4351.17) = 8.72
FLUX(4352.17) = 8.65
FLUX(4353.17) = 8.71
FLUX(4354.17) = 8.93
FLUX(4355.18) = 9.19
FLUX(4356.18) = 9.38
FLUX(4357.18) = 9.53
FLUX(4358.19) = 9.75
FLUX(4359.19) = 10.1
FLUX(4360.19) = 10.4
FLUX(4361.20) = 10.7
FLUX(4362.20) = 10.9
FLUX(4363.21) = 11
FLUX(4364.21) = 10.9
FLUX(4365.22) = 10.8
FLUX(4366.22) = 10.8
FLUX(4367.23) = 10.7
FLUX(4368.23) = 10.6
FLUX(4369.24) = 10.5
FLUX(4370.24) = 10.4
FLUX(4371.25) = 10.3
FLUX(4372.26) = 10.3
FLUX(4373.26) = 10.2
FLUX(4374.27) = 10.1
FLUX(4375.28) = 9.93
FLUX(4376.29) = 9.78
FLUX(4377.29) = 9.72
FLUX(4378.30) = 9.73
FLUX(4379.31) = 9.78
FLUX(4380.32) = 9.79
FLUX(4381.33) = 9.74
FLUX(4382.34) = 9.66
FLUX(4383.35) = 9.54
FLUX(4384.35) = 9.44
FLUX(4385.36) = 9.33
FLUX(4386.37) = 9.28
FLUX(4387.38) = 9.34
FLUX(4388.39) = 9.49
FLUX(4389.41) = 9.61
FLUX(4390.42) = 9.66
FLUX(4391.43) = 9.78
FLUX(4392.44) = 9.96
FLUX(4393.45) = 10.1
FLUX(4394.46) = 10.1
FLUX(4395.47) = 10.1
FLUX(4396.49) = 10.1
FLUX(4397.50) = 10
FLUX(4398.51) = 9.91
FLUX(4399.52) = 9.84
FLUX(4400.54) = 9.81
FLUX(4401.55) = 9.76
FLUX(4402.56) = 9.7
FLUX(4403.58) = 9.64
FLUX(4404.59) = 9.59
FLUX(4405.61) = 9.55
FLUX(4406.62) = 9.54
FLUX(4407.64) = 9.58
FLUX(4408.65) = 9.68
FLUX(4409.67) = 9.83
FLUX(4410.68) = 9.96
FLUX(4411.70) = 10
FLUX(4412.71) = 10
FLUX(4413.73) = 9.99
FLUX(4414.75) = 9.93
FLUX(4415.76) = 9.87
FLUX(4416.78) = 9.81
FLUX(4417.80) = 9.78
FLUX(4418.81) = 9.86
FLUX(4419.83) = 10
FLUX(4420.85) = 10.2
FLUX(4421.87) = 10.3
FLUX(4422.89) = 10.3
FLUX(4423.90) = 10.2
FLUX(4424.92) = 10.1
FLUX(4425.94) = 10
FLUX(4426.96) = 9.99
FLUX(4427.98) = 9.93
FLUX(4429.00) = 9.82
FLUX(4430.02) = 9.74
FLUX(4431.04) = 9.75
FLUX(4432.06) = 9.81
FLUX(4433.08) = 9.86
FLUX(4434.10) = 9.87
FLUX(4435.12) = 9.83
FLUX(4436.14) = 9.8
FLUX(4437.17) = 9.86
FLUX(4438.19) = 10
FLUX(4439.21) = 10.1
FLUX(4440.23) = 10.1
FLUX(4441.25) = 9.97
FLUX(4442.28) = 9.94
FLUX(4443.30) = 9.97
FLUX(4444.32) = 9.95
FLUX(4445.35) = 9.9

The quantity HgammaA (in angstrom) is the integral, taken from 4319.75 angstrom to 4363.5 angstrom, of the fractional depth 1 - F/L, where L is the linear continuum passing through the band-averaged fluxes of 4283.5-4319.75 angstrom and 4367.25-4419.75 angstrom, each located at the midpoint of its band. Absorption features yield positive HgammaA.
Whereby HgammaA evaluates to 1.3 angstrom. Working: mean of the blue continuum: 8.96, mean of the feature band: 9.07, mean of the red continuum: 9.85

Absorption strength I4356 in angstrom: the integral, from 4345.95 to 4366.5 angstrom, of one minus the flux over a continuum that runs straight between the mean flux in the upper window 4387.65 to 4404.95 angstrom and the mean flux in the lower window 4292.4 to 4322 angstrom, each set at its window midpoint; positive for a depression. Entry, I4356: -0.42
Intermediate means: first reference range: 8.95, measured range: 9.63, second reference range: 9.83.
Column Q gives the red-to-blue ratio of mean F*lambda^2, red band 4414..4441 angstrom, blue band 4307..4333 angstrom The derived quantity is 1.18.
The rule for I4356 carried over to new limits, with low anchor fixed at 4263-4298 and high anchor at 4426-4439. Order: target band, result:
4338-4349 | 0.68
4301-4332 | 2.16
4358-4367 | -0.92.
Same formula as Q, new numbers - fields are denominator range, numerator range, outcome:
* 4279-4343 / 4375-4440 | 1.15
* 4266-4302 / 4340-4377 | 1.08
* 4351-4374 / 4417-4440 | 1.02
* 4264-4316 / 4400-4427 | 1.14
